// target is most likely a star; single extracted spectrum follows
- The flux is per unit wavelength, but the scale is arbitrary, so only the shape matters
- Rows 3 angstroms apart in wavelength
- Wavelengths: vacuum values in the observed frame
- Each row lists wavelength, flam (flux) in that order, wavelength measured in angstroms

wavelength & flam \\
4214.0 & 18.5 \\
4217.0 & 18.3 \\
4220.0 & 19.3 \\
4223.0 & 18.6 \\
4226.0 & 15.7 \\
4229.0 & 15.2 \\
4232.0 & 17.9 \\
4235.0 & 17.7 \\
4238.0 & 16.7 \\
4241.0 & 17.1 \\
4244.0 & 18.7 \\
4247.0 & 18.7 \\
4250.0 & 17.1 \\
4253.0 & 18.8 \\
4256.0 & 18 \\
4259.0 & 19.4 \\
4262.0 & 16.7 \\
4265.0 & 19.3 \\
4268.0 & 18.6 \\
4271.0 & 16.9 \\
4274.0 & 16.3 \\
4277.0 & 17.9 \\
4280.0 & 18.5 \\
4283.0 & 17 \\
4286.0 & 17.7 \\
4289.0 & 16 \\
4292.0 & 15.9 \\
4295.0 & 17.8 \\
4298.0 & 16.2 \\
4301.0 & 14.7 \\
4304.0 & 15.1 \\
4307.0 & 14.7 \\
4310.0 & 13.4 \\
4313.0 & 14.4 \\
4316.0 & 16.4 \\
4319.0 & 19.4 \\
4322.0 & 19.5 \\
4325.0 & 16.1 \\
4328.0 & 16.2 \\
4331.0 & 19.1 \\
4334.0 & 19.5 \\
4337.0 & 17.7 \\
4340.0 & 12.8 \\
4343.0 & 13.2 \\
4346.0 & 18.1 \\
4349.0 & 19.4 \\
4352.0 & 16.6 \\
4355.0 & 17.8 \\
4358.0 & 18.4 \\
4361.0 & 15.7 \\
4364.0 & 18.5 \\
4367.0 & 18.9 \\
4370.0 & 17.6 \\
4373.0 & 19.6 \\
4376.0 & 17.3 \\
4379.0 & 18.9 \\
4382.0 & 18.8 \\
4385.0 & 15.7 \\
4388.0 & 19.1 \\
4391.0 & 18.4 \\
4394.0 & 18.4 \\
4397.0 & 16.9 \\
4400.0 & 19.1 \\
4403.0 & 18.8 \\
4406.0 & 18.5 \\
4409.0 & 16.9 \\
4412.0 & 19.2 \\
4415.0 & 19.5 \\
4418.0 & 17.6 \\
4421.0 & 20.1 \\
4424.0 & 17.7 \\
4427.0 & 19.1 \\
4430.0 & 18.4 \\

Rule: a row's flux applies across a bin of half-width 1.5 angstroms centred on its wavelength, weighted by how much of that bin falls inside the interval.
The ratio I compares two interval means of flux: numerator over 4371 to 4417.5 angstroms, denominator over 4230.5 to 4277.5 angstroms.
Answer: 1.03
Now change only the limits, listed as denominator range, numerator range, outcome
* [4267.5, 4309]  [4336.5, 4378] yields 1.04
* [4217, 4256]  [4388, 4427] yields 1.05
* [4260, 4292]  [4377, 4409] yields 1.04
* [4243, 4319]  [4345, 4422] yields 1.07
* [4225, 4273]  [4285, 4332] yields 0.93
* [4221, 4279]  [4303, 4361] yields 0.95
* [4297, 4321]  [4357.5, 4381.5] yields 1.16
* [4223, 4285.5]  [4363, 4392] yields 1.04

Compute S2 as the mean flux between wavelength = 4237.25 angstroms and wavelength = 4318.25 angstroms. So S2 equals 17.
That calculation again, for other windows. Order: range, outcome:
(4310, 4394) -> 17.5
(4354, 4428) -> 18.3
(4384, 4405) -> 18.1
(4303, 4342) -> 16.5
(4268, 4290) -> 17.3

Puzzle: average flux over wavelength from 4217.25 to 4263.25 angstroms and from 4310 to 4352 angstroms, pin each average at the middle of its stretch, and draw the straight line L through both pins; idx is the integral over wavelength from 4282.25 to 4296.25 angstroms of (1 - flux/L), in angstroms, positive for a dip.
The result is 0.3 angstroms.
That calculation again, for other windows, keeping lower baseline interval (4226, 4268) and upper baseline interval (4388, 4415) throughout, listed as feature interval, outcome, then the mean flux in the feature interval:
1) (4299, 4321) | 3.00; 15.6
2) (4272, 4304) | 2.13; 16.7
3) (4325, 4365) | 2.33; 17.1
